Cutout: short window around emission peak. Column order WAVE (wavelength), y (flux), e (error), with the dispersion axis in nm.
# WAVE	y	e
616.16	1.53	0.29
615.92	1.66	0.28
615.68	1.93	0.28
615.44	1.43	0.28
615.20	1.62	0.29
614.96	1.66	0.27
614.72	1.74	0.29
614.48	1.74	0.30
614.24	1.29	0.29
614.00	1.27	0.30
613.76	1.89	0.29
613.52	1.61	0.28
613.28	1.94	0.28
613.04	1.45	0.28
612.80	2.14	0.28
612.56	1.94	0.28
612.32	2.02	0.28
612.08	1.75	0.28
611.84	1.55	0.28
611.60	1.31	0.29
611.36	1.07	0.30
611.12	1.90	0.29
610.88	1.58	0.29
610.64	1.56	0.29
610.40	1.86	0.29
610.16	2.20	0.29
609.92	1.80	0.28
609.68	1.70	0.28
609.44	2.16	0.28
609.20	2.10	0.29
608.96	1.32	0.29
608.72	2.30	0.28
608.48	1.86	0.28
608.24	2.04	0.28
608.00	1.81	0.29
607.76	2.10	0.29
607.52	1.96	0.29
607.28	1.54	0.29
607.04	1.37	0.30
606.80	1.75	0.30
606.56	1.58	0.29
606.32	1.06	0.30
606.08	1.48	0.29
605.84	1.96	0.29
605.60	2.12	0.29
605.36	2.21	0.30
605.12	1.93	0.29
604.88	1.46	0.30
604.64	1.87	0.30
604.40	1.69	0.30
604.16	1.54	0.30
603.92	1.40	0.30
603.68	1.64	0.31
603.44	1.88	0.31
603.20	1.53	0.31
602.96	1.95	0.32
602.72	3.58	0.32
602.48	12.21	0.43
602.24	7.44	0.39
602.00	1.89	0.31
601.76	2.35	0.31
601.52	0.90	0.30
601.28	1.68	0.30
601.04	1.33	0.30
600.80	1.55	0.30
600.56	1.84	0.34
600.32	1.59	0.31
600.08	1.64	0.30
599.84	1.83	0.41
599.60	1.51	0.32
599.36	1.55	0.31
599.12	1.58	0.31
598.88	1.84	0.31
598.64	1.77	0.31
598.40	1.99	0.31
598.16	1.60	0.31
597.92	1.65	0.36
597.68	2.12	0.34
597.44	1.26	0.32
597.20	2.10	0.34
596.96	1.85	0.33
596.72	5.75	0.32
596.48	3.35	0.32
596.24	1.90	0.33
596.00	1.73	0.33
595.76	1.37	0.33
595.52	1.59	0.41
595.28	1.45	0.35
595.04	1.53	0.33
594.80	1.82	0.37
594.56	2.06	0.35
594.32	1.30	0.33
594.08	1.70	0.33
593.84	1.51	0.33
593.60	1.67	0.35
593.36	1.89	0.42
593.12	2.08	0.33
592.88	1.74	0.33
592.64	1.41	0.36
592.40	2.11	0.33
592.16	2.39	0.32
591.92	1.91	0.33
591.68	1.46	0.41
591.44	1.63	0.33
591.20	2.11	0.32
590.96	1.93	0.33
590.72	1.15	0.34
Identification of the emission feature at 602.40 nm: [O III]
